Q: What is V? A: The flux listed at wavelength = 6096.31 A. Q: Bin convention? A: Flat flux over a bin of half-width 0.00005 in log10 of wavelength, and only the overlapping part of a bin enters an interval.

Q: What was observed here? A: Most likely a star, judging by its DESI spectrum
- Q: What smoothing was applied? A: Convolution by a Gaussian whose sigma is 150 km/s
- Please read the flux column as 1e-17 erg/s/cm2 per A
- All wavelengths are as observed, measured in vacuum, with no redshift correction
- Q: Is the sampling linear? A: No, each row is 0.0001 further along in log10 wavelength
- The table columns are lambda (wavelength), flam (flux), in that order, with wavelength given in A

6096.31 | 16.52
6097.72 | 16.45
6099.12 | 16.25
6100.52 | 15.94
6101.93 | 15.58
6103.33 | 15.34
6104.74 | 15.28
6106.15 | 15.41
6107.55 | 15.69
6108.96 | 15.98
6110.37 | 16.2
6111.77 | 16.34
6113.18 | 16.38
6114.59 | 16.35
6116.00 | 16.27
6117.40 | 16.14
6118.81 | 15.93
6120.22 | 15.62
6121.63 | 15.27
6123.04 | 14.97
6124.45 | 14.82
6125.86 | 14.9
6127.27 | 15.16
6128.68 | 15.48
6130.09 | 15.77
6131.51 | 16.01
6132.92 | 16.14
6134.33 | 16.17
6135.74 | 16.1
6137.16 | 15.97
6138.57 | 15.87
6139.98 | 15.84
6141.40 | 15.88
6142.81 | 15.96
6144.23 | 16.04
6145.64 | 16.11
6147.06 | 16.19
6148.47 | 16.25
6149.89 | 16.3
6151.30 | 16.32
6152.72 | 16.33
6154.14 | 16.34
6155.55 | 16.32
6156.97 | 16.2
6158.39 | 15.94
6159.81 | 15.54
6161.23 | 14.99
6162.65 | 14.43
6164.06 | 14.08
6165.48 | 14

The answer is 16.52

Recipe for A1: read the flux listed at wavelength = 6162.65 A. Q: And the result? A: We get 14.43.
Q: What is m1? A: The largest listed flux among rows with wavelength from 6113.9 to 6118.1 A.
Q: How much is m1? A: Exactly 16.35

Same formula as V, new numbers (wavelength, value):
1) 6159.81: 15.54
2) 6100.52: 15.94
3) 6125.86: 14.9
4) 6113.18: 16.38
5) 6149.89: 16.3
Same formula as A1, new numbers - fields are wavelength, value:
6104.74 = 15.28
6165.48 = 14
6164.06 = 14.08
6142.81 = 15.96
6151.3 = 16.32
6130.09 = 15.77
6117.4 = 16.14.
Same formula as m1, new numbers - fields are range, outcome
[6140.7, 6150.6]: 16.3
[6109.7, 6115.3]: 16.38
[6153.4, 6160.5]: 16.34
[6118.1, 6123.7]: 15.93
